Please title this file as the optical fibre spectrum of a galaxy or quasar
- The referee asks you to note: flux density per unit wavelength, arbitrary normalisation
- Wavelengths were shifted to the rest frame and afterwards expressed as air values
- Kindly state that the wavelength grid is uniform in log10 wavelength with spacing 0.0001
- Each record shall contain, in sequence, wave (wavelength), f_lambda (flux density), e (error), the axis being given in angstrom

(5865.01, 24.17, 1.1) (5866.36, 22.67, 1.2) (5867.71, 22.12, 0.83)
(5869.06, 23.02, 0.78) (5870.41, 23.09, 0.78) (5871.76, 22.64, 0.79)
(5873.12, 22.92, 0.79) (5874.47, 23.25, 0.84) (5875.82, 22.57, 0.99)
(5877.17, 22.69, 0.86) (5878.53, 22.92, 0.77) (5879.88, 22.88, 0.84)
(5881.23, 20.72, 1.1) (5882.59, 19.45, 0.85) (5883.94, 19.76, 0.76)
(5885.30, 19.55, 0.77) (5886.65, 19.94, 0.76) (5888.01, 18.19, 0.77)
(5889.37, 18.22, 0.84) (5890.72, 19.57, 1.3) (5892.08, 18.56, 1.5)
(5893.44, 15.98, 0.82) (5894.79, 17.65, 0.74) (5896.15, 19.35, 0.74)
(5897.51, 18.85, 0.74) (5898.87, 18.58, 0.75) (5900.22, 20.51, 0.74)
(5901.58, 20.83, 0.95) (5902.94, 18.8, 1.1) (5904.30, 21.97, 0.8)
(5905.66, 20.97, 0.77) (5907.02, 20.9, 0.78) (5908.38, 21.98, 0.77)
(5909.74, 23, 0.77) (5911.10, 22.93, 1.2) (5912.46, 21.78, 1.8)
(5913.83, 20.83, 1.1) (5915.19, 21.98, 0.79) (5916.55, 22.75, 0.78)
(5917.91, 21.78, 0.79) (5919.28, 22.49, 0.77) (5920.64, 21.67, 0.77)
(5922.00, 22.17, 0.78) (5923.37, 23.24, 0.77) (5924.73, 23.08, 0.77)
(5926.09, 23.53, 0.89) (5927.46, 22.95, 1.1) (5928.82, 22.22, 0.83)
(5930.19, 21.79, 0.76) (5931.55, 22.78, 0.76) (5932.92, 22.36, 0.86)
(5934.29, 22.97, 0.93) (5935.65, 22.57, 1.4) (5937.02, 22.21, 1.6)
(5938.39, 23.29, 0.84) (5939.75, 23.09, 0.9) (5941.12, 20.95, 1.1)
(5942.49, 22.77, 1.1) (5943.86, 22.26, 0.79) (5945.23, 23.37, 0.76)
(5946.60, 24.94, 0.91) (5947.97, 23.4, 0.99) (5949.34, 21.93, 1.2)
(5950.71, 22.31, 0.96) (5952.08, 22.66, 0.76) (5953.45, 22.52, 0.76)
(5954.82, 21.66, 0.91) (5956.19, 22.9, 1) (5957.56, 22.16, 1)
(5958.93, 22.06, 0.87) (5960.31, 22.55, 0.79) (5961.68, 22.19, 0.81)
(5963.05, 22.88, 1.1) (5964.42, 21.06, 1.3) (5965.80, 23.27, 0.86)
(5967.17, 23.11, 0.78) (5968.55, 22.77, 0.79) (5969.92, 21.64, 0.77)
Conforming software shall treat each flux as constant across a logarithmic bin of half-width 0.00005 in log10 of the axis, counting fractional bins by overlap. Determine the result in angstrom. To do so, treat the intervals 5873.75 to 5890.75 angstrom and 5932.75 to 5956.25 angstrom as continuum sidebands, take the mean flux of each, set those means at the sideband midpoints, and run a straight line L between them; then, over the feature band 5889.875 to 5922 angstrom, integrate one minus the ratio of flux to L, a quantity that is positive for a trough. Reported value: 1.4 angstrom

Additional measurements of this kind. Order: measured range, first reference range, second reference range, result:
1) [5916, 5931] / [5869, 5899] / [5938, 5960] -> -0.5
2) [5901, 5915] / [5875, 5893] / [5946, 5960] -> -0.2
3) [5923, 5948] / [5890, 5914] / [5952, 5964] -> -1.6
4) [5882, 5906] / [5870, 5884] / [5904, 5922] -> 3.1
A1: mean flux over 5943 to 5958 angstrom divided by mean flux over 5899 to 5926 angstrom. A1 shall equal 1.05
